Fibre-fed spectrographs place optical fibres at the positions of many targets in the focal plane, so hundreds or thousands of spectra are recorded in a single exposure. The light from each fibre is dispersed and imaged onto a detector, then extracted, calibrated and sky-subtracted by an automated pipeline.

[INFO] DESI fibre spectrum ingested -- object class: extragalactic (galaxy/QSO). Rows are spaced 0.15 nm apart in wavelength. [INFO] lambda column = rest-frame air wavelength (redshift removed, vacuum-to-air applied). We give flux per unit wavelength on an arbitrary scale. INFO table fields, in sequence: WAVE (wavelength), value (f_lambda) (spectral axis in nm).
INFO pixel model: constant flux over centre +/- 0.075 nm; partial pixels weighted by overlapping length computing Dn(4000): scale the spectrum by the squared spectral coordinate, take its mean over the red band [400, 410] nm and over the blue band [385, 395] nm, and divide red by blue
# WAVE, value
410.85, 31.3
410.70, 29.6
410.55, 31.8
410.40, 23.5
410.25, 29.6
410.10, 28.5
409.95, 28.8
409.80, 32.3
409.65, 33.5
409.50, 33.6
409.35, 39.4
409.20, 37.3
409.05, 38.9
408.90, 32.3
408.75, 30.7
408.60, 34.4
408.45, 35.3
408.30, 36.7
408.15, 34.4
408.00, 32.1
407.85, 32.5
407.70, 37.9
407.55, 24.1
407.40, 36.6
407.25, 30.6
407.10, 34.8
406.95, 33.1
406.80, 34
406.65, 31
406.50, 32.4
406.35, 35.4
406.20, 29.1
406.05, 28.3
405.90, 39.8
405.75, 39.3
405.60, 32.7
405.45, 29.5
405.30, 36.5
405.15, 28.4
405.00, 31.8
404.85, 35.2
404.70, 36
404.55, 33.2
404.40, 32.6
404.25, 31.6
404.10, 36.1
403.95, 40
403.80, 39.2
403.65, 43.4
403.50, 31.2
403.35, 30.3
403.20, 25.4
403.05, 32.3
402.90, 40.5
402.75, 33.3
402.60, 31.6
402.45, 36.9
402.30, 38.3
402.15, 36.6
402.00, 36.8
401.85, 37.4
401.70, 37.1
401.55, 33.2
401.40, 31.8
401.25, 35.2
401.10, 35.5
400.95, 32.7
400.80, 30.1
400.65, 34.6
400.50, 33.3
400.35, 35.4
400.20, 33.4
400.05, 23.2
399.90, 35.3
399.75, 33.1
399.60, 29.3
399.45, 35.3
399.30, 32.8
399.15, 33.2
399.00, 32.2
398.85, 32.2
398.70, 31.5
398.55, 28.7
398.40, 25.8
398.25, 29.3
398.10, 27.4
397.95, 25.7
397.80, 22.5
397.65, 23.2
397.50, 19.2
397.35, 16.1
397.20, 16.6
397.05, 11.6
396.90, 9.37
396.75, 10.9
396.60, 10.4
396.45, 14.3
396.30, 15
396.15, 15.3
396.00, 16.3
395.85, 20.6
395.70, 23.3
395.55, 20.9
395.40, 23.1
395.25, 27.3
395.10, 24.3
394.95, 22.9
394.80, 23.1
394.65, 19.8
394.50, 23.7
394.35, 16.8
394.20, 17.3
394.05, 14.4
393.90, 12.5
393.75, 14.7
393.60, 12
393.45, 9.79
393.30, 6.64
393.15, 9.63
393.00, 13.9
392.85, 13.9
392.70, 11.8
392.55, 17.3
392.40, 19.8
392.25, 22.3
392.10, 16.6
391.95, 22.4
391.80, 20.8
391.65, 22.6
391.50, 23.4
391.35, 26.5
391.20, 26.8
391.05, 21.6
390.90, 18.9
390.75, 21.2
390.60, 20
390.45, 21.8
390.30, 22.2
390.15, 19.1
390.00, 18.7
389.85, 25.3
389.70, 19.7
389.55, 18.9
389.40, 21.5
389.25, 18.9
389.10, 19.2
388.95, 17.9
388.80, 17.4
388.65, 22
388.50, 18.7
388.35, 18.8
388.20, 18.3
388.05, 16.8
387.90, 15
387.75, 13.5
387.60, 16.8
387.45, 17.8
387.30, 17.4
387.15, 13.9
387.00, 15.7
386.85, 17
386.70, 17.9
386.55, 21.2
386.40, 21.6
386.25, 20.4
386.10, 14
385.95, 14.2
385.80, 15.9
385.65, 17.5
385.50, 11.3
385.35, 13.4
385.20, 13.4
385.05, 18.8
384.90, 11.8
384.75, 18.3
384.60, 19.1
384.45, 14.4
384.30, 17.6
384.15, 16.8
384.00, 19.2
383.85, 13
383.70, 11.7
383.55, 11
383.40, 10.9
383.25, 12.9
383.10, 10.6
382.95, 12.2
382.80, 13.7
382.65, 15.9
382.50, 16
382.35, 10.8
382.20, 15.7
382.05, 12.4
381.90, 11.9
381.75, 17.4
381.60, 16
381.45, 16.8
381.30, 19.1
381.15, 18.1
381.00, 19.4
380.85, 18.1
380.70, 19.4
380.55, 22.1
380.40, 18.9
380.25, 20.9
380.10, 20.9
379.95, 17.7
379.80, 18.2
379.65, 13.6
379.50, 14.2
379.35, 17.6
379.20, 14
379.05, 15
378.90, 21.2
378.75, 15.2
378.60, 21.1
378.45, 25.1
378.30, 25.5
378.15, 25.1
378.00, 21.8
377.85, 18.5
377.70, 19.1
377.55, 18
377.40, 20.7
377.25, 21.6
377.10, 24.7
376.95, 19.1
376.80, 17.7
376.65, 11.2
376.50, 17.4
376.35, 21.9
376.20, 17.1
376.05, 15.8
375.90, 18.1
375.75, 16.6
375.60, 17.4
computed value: 2.0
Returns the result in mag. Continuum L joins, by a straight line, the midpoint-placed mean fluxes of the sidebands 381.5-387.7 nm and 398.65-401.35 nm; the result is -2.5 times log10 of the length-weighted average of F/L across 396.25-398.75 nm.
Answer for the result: 0.46 mag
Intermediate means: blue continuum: 15.3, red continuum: 32.7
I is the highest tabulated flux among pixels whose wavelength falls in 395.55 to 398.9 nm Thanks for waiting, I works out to 32.2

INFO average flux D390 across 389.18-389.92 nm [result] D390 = 20.8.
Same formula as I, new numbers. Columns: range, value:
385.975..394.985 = 26.8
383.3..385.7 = 19.2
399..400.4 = 35.4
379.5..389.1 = 22.1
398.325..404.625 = 43.4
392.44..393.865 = 17.3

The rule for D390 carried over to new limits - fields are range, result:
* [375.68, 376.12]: 16.8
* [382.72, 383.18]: 12.2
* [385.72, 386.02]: 15.1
